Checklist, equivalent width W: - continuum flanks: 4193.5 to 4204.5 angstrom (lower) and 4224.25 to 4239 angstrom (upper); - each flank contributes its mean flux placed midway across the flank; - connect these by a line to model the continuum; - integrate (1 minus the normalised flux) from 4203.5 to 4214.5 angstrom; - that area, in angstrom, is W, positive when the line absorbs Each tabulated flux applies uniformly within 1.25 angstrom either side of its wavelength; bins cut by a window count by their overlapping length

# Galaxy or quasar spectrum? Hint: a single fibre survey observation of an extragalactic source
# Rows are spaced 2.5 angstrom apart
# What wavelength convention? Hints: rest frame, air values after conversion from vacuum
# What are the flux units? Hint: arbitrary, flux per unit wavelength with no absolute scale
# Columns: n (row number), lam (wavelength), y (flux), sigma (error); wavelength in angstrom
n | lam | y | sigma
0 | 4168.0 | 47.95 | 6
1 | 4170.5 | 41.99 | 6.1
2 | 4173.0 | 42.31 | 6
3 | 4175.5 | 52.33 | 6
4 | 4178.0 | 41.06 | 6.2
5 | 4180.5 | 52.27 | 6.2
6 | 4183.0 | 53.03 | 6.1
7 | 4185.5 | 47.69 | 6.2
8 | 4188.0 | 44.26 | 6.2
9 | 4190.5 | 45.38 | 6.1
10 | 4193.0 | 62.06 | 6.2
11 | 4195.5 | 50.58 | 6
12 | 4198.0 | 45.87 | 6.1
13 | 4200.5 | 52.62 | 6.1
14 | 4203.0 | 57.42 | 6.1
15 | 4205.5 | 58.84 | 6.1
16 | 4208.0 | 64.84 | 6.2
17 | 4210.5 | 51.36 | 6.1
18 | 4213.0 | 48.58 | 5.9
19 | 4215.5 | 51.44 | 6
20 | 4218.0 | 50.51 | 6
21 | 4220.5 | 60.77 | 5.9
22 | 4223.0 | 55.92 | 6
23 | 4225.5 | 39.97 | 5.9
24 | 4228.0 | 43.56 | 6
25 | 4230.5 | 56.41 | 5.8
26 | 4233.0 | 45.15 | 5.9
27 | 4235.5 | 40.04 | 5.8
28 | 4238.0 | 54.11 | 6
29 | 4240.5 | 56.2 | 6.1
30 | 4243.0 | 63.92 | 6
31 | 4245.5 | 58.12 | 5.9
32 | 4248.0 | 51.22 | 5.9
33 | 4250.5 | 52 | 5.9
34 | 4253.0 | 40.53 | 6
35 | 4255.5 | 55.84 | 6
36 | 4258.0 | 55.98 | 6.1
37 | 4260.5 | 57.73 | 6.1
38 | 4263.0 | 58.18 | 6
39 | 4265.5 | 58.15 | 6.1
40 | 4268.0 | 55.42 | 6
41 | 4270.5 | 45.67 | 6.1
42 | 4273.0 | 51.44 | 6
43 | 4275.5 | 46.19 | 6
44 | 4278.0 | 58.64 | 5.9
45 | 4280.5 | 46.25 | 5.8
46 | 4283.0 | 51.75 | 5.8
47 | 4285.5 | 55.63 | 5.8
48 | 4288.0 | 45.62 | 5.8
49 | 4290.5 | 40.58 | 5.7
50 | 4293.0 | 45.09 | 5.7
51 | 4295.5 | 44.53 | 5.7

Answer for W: -1.1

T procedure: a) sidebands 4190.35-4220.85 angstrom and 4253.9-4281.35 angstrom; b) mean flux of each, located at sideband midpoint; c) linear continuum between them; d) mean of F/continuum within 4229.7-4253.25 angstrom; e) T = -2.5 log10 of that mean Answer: 0.03 mag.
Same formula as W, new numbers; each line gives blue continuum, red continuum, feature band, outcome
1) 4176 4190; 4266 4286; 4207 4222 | -1.7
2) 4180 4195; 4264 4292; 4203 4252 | -2.2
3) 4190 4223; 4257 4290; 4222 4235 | 1.5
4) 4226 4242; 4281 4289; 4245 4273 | -1.9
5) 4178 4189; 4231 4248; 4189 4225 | -2.4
